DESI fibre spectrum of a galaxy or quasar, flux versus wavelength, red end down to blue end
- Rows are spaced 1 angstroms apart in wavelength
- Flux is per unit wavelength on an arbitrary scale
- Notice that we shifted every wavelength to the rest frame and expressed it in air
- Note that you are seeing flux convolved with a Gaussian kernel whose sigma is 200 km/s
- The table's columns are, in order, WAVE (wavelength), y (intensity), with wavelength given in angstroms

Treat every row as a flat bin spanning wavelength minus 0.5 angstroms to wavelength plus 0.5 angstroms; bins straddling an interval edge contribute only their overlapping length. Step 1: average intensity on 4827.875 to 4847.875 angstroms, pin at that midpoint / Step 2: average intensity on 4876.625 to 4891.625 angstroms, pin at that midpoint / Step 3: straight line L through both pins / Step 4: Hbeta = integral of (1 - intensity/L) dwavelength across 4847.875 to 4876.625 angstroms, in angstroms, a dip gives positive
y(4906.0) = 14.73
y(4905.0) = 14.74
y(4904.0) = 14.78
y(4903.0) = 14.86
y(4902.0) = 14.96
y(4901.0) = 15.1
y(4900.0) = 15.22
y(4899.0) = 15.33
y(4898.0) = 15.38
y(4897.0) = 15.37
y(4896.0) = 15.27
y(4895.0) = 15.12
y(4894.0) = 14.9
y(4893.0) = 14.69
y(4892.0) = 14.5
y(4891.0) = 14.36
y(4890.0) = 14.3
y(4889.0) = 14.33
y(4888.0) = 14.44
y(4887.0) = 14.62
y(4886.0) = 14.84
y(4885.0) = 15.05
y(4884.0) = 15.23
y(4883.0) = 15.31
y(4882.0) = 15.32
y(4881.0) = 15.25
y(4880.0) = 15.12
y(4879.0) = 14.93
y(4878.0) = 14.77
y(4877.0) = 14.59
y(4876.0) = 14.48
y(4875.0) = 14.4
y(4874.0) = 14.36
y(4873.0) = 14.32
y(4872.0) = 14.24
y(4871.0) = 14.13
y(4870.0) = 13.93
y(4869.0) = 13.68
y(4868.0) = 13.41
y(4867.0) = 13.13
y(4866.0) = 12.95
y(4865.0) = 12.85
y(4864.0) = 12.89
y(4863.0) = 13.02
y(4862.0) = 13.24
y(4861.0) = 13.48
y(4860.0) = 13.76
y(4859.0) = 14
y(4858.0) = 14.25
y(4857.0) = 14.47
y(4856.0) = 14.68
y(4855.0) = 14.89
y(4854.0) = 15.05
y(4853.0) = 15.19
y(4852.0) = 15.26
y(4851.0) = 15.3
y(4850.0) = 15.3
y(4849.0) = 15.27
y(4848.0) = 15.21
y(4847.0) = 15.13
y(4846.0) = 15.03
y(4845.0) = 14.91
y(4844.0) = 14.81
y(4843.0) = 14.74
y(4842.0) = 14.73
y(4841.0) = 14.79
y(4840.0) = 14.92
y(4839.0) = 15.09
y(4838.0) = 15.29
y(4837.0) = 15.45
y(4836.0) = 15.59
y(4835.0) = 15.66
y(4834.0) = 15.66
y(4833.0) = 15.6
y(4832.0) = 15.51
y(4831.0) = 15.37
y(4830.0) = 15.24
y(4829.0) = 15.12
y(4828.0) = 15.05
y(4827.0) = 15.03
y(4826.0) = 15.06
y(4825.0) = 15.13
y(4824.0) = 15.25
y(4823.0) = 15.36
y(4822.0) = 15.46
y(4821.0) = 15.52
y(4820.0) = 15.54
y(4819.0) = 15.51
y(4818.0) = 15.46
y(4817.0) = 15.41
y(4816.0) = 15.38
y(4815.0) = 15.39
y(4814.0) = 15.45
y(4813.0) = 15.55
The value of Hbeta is 1.6 angstroms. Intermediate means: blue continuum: 15.2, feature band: 14.2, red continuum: 14.8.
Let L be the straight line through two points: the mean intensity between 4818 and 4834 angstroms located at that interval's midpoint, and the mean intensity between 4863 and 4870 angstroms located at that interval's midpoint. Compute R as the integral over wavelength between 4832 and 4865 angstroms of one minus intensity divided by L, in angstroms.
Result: -1.4 angstroms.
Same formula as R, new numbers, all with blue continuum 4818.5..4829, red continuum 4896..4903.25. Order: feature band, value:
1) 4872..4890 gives 0.5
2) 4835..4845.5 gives 0.1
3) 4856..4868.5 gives 1.4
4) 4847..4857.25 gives 0.1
